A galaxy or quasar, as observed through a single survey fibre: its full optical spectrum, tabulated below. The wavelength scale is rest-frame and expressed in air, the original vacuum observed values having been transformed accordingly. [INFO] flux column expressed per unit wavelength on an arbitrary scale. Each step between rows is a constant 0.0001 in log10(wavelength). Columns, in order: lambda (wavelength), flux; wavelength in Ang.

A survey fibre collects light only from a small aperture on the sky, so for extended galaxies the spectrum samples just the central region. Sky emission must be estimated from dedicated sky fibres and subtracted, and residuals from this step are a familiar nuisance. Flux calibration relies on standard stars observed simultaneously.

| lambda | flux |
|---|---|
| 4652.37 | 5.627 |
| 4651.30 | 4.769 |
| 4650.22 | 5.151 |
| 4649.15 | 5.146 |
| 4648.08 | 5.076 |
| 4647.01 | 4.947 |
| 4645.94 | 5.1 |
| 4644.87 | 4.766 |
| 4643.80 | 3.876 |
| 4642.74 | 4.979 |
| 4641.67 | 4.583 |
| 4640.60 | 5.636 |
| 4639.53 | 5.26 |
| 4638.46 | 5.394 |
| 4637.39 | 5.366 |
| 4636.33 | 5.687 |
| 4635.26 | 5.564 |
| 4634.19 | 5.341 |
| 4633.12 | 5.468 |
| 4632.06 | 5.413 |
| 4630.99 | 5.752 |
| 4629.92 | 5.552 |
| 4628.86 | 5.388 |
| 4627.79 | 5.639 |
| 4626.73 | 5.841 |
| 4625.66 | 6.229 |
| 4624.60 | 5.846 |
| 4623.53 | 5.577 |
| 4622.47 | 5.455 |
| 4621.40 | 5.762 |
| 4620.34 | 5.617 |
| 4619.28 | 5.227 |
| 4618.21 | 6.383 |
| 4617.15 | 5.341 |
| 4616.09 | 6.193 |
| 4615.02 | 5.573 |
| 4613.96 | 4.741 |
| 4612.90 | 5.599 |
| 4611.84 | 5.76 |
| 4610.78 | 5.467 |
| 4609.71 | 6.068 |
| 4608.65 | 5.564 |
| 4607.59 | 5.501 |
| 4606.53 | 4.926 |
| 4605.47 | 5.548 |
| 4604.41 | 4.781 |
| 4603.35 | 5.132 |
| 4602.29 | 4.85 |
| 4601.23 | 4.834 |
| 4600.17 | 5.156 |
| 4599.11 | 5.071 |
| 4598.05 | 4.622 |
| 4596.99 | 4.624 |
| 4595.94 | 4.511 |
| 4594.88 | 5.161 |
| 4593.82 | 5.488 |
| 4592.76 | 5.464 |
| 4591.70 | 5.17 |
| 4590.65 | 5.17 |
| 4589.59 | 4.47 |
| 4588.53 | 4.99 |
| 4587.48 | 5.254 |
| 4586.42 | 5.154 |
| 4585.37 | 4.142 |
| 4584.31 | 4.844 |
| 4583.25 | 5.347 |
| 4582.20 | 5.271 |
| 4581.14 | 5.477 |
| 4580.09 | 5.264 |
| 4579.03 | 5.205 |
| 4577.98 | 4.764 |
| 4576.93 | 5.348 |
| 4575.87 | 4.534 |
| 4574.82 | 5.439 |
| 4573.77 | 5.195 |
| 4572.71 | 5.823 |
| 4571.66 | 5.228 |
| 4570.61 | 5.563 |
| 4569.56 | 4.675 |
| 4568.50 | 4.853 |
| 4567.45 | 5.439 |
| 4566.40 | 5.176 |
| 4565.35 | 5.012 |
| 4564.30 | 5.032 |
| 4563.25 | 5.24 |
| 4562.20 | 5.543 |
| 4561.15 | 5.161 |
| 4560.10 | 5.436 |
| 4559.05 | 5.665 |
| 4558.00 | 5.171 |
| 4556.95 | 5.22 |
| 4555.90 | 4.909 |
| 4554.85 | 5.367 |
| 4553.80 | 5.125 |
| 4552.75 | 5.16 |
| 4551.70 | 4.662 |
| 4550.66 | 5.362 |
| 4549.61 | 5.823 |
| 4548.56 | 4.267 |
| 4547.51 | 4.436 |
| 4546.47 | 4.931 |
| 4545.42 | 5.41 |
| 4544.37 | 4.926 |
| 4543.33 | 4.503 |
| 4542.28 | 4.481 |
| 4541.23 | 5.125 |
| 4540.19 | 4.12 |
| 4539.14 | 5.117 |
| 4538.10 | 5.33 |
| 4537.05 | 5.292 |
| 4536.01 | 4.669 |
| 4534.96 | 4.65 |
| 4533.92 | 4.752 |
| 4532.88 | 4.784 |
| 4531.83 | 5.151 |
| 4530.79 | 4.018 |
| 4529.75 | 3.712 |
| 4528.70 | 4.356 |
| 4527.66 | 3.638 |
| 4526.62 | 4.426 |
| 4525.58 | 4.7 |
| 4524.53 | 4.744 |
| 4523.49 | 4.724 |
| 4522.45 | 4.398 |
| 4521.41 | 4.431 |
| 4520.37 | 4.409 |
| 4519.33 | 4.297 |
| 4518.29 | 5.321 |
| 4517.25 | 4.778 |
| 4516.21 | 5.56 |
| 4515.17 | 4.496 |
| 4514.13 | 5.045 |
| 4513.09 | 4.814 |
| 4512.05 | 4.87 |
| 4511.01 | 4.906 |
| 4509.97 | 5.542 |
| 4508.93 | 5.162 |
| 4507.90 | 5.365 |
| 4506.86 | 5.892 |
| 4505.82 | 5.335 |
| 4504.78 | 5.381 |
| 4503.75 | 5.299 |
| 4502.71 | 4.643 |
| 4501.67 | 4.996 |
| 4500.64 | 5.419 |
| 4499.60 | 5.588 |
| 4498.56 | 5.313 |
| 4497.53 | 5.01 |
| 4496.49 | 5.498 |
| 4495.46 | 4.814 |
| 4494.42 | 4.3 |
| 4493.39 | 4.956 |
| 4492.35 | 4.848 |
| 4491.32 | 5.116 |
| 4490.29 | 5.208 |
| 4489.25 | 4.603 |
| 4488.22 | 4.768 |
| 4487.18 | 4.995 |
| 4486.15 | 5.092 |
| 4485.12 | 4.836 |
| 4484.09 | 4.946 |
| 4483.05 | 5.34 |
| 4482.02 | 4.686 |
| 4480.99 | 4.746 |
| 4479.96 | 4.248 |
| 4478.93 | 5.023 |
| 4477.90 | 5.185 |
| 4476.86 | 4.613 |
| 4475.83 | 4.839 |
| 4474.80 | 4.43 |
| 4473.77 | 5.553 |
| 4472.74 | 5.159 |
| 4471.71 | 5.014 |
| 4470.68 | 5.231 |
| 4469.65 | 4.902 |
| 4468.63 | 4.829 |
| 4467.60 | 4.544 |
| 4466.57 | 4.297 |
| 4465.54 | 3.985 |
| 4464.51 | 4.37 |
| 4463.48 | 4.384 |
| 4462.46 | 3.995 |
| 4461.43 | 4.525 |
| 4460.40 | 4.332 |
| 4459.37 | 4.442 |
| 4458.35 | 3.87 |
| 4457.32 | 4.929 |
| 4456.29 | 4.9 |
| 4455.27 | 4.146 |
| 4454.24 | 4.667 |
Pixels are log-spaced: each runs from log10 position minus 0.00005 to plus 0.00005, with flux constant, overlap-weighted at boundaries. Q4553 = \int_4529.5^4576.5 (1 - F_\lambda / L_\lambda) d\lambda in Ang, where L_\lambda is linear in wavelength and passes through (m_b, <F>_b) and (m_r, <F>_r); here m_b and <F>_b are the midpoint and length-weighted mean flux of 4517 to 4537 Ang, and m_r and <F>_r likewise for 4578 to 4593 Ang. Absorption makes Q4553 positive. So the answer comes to -2.4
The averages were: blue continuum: 4.54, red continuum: 5.07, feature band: 5.02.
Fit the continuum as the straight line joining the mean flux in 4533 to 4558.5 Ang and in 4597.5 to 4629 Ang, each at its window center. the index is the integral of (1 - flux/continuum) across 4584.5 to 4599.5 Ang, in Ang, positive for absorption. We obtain 1.0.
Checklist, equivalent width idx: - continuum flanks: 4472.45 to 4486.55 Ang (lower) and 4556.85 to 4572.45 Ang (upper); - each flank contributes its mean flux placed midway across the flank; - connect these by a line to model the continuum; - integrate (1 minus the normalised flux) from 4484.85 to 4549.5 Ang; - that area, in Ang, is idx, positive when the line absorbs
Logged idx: 2.3 Ang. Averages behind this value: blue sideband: 4.9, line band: 4.87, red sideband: 5.24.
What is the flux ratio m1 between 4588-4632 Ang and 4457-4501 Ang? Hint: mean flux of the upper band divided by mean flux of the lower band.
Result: 1.12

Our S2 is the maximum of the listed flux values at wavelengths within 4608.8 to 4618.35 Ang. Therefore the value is 6.383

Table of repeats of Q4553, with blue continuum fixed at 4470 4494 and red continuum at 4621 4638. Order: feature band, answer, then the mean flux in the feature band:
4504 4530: 1.33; 4.83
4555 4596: 1.56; 5.16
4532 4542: 0.60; 4.87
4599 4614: 0.60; 5.29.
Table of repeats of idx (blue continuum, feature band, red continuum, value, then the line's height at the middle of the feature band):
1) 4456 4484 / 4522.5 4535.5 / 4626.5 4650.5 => 1.1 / 4.88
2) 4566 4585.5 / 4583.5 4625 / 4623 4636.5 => 1.2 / 5.41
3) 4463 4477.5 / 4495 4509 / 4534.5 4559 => -1.3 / 4.83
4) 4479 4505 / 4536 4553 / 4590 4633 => 0.8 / 5.17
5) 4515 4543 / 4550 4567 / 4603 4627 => -0.8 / 4.96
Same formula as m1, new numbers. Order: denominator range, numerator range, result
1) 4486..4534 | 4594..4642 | 1.11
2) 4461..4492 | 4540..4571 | 1.06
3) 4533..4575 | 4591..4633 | 1.06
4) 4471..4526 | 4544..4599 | 1.03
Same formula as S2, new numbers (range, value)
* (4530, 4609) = 5.823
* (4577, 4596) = 5.488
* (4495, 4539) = 5.892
